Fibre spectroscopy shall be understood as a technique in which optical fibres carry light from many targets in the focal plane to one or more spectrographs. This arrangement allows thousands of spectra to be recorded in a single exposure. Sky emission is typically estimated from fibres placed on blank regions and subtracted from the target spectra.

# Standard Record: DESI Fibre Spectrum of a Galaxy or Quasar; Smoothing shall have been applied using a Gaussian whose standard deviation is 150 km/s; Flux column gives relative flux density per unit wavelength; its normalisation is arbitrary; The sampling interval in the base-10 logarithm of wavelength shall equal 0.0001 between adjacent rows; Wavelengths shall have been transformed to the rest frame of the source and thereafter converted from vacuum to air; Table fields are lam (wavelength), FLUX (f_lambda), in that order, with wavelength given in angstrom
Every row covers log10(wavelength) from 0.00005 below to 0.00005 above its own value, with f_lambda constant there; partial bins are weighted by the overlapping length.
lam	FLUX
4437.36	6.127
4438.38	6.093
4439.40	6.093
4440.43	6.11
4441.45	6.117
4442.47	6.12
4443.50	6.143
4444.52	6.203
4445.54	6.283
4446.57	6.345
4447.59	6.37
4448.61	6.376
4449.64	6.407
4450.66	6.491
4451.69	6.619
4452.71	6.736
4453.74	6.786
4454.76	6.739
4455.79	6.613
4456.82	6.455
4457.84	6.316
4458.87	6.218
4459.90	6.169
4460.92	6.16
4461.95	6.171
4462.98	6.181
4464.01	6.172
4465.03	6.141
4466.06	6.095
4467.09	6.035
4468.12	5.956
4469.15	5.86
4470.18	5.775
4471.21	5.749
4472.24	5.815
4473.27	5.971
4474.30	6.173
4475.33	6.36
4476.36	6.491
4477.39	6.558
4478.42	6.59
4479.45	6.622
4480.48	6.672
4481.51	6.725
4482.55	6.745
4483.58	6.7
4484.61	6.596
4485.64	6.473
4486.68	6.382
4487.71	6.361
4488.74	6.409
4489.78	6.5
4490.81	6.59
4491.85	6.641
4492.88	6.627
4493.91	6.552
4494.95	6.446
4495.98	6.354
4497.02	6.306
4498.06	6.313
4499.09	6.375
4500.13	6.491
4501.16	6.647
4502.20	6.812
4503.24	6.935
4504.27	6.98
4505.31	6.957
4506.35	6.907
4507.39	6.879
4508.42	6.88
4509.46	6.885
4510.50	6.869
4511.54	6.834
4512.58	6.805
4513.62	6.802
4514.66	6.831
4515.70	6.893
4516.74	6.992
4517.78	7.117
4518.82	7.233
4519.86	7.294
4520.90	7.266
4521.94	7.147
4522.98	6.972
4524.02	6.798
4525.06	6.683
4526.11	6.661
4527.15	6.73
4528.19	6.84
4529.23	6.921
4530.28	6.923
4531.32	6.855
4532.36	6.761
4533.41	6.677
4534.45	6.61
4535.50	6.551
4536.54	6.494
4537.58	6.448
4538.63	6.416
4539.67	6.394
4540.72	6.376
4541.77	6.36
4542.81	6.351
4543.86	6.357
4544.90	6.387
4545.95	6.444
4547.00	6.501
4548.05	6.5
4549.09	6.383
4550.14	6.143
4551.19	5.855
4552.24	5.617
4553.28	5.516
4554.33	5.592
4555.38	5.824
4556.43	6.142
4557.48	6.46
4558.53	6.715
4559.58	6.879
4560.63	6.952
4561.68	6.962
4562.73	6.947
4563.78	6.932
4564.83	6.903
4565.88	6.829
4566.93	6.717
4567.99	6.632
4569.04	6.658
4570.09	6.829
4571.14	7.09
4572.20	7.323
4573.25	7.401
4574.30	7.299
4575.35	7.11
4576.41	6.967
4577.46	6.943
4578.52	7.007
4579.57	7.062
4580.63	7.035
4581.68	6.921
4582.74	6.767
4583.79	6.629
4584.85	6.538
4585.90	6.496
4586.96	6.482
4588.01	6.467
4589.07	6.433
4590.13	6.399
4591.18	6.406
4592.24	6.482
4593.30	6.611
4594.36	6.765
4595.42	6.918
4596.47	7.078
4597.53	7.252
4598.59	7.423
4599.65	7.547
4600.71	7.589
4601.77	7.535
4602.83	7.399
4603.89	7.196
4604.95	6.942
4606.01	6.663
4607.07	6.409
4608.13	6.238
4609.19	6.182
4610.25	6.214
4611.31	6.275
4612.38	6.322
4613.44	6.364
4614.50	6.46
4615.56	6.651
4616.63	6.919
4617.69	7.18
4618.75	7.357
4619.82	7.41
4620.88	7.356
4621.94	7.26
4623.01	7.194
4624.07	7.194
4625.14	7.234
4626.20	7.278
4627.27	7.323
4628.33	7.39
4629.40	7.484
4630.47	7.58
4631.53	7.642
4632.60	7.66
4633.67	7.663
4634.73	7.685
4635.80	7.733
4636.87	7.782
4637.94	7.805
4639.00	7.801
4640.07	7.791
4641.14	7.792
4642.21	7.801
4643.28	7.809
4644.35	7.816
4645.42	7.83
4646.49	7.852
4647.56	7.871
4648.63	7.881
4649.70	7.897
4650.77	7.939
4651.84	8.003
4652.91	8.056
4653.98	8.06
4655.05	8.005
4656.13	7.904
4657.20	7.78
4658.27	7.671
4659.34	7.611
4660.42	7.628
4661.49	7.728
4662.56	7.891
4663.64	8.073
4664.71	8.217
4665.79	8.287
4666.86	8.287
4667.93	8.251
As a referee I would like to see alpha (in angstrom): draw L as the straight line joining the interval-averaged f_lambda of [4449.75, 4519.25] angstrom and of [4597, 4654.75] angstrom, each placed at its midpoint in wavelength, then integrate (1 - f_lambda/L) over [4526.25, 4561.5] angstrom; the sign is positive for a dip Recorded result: 2.2 angstrom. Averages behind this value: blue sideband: 6.51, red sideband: 7.36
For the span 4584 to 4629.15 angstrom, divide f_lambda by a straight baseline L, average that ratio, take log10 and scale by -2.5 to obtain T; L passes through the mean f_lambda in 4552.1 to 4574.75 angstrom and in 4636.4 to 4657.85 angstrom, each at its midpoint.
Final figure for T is 0.06 mag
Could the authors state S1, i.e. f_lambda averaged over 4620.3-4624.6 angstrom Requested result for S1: 7.26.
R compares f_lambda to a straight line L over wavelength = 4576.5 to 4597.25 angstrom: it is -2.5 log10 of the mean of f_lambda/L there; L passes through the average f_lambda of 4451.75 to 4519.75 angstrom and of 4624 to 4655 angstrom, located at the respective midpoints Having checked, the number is 0.09 mag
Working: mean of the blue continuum 6.52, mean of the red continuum 7.73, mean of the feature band 6.72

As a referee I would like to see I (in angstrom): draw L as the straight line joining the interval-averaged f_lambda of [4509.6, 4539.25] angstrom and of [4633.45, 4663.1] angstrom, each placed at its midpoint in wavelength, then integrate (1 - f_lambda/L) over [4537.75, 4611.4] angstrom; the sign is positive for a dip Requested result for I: 5.7 angstrom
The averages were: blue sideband 6.84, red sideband 7.83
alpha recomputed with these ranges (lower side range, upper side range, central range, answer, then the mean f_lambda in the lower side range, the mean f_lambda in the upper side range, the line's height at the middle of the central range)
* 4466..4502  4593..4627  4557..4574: -0.4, 6.38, 6.96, 6.75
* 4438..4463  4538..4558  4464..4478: 0.5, 6.34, 6.19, 6.31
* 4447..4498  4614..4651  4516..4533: -0.5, 6.37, 7.52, 6.75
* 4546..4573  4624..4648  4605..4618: 1.4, 6.52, 7.65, 7.29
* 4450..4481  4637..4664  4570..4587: 0.7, 6.29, 7.85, 7.24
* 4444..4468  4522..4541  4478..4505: -0.3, 6.35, 6.69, 6.51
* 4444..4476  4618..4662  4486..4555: 1.1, 6.25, 7.67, 6.73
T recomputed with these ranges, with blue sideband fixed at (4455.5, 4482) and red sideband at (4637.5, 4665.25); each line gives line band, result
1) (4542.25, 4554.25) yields 0.13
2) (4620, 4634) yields 0.04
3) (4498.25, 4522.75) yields -0.05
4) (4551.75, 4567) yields 0.09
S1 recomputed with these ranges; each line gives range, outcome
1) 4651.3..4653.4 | 8.04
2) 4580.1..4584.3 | 6.84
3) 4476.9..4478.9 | 6.58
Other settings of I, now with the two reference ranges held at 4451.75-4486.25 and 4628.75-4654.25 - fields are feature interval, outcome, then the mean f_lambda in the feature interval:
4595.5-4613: 1.4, 6.89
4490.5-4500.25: 0.1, 6.46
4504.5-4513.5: -0.3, 6.87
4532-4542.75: 0.6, 6.5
